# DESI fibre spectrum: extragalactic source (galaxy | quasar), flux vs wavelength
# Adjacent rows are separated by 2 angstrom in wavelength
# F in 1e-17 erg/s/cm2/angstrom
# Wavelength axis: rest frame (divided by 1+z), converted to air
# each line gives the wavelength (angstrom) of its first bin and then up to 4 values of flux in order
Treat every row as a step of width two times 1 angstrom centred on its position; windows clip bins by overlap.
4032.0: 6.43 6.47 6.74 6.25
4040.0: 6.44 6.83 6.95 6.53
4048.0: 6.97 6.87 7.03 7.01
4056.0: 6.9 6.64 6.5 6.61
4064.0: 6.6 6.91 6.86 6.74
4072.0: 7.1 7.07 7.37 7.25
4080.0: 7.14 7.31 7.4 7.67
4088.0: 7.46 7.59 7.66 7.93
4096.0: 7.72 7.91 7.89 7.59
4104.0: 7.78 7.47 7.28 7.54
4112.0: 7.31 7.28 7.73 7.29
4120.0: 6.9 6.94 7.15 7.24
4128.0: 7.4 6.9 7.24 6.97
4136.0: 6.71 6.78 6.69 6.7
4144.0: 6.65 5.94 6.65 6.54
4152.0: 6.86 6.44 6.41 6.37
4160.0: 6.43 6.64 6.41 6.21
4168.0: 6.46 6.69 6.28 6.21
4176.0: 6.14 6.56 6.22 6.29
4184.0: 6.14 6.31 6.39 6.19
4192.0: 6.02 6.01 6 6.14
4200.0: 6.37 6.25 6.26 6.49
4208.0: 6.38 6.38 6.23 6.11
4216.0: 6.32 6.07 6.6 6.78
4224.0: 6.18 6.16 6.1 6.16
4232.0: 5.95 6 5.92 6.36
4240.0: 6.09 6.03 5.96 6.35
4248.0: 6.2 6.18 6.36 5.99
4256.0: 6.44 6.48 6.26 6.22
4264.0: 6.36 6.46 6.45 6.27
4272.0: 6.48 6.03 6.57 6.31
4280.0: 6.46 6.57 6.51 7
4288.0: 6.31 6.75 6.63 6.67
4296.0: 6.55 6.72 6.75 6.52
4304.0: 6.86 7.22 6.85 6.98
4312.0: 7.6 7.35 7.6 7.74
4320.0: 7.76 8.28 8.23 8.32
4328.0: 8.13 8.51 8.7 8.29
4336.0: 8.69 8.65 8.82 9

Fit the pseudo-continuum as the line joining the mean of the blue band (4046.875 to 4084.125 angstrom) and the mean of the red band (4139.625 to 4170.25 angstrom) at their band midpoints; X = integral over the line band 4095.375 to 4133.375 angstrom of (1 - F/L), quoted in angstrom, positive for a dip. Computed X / -3.9 angstrom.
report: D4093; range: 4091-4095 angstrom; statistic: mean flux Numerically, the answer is 7.79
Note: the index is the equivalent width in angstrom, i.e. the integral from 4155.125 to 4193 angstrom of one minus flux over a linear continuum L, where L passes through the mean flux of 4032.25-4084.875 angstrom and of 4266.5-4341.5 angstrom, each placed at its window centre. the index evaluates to 3.8 angstrom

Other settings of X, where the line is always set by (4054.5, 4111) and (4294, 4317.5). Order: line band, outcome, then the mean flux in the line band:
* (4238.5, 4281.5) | 4.7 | 6.29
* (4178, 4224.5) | 5.6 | 6.27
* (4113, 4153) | 1.6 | 6.93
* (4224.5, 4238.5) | 2.0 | 6.09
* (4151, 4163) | 1.1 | 6.53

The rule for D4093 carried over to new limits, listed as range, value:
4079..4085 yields 7.28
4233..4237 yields 5.96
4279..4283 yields 6.52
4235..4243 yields 6.1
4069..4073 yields 6.92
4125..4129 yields 7.32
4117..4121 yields 7.1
